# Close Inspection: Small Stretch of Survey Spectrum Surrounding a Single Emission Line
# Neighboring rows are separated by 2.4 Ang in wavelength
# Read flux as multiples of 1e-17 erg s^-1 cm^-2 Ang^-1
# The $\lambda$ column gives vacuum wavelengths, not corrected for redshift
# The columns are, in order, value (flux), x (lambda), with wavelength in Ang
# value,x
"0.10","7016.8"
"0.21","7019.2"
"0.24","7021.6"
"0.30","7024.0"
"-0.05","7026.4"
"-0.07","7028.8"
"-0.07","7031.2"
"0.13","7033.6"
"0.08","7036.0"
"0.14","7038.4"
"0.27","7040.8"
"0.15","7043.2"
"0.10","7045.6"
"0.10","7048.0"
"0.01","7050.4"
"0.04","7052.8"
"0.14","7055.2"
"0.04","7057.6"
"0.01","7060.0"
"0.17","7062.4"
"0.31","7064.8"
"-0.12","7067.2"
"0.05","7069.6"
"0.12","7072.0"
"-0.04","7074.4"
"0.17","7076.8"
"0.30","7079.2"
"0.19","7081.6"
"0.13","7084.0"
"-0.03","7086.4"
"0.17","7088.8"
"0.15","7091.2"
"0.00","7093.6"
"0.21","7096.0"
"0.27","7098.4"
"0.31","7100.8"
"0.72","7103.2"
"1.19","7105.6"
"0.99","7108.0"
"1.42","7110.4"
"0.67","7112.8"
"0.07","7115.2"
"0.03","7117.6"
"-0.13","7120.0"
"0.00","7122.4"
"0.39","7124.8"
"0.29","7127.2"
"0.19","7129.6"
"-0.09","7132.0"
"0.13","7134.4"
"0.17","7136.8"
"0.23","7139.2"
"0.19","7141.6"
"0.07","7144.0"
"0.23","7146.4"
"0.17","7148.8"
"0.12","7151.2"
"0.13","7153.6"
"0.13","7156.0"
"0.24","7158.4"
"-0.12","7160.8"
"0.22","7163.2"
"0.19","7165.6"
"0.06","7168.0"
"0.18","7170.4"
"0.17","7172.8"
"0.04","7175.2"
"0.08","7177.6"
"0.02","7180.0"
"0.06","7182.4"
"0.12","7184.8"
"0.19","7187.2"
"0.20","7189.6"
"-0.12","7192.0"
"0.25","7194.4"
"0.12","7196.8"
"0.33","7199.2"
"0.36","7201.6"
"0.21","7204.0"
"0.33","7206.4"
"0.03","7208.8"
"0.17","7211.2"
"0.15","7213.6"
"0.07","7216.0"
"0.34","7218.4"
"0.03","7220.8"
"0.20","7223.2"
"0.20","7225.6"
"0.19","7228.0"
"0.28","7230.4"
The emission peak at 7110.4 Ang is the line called [O II] 3727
